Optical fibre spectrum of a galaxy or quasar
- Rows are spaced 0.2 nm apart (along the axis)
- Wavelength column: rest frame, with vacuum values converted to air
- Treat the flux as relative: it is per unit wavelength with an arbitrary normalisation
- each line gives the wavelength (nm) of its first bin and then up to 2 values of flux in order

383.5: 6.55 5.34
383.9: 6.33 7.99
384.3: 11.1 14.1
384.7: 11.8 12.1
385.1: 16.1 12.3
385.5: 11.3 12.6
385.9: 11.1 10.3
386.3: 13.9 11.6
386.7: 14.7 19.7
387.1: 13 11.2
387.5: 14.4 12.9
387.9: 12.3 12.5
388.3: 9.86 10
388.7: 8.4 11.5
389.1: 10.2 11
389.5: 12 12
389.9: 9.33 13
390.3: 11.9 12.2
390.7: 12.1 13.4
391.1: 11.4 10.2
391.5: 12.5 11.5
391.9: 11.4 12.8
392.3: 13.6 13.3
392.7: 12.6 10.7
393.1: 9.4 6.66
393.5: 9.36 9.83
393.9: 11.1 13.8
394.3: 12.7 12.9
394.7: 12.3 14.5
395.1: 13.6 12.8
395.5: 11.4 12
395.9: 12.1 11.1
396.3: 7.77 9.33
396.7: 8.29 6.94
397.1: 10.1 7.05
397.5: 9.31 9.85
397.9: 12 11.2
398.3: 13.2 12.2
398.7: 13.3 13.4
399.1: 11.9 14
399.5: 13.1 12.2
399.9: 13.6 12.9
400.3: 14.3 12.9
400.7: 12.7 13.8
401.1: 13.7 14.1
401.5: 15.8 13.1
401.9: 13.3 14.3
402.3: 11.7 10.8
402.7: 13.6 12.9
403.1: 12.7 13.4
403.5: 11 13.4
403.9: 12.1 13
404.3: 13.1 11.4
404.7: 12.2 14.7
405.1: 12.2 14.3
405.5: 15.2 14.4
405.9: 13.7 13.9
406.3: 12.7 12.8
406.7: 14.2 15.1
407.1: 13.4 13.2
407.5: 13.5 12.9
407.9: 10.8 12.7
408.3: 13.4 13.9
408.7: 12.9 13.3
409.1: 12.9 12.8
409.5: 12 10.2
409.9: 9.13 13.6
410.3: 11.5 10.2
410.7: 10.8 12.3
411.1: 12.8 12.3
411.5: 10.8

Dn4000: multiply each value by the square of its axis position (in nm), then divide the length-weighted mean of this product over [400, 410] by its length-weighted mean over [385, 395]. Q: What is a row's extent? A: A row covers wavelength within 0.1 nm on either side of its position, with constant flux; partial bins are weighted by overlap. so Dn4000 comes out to 1.2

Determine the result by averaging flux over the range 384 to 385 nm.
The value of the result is 11.4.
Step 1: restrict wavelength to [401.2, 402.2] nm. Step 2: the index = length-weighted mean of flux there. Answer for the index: 14.1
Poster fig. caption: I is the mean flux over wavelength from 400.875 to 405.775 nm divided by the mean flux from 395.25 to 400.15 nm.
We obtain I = 1.18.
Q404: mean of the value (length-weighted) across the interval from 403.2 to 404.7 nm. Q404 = 12.5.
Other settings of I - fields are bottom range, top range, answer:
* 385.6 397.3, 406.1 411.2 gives 1.08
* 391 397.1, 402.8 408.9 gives 1.17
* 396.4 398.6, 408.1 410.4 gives 1.24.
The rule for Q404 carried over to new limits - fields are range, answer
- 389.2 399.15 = 11.4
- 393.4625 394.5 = 11.6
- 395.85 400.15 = 11.1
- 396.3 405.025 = 12.2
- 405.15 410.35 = 13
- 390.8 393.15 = 12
